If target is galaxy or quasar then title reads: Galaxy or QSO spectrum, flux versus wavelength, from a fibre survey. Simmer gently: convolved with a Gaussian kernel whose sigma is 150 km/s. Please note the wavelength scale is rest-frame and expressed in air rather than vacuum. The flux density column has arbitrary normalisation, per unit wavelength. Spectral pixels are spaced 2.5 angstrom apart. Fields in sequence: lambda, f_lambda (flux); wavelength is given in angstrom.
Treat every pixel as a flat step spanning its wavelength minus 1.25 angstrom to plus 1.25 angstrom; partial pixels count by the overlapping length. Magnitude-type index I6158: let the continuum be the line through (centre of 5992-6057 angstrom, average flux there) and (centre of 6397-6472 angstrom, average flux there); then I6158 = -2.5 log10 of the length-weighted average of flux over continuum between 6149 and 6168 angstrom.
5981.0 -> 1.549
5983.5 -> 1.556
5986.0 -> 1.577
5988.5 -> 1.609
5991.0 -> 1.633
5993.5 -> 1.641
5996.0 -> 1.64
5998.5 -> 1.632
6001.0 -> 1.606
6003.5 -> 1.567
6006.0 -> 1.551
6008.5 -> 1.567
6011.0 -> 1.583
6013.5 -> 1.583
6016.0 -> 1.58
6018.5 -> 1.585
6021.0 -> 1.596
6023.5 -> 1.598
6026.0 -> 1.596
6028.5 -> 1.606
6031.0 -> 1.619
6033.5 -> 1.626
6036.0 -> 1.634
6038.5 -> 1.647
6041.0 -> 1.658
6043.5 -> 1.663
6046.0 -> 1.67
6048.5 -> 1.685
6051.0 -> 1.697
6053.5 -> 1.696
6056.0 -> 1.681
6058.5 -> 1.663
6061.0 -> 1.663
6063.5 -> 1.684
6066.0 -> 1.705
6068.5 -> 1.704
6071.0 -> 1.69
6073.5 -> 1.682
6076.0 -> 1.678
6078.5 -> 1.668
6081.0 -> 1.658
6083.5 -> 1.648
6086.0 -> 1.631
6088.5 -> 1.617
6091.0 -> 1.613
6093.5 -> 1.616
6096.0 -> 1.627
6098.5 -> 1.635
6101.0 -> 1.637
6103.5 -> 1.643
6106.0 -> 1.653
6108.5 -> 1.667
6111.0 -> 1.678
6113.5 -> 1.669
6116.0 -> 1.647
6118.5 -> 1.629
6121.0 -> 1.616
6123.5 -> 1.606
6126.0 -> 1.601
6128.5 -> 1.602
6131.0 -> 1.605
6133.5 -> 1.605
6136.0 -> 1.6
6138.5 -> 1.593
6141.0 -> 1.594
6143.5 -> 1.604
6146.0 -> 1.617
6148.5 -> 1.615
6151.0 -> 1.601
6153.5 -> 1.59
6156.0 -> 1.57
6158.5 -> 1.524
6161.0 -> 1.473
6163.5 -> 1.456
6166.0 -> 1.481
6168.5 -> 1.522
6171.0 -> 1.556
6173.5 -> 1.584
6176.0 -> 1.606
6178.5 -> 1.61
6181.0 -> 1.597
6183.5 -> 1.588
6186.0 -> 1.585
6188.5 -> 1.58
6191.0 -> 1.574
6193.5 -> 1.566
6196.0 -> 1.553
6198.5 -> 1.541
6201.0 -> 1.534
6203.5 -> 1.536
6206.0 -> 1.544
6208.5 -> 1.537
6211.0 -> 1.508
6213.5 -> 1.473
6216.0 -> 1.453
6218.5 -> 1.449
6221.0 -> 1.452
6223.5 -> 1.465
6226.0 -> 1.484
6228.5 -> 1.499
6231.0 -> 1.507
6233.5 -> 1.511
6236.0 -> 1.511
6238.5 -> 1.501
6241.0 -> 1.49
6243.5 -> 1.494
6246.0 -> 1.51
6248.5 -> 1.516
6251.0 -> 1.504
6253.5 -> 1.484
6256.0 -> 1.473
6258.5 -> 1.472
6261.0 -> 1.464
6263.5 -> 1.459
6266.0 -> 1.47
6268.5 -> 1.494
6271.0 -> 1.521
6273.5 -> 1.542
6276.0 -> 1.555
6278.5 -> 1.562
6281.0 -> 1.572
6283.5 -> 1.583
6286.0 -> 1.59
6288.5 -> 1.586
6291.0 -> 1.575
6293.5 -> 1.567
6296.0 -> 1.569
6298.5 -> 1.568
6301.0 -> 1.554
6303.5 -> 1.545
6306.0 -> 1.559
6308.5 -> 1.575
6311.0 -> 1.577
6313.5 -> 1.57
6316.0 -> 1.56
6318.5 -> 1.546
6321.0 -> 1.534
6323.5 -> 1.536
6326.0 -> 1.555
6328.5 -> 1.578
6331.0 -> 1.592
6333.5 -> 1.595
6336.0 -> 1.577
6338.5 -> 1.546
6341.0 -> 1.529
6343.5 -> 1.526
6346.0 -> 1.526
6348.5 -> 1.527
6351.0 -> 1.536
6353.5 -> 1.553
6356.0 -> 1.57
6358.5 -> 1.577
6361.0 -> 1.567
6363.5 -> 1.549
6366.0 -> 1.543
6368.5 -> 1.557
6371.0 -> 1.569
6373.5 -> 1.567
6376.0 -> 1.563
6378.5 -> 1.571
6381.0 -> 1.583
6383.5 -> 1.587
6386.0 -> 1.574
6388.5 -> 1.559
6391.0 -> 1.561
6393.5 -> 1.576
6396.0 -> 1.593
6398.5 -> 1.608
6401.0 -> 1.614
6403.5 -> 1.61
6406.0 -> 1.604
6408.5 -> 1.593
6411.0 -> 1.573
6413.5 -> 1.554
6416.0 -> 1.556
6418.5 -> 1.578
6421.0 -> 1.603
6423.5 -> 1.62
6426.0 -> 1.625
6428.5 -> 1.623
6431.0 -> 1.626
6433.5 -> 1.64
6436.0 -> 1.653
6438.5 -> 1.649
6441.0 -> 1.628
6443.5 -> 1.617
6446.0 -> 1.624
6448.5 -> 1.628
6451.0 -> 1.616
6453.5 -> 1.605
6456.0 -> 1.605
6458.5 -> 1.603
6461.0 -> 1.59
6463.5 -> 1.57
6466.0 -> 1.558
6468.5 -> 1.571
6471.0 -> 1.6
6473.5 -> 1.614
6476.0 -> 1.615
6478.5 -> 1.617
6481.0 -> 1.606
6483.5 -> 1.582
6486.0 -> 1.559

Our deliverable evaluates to 0.06 mag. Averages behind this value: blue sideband 1.62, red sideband 1.6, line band 1.53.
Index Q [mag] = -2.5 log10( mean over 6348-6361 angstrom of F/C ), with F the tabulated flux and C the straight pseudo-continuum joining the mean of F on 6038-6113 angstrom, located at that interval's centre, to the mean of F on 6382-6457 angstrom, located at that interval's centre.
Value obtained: 0.04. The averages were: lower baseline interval 1.66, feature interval 1.56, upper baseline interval 1.6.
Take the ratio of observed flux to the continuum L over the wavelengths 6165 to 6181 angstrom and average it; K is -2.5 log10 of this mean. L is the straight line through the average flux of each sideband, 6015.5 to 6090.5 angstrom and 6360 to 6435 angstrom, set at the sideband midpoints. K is 0.044 mag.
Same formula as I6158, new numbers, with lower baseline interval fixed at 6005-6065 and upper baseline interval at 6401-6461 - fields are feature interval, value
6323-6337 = 0.03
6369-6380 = 0.03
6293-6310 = 0.04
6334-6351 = 0.05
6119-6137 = 0.01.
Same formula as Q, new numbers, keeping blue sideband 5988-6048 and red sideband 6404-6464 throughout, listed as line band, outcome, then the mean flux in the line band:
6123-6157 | 0.01 mag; 1.6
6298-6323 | 0.04 mag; 1.56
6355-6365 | 0.03 mag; 1.57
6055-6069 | -0.05 mag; 1.68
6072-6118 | -0.02 mag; 1.65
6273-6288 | 0.03 mag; 1.57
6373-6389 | 0.02 mag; 1.57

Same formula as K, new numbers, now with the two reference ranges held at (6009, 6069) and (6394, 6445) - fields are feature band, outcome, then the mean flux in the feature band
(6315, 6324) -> 0.05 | 1.54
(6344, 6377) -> 0.04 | 1.55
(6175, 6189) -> 0.02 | 1.59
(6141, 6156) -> 0.02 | 1.6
